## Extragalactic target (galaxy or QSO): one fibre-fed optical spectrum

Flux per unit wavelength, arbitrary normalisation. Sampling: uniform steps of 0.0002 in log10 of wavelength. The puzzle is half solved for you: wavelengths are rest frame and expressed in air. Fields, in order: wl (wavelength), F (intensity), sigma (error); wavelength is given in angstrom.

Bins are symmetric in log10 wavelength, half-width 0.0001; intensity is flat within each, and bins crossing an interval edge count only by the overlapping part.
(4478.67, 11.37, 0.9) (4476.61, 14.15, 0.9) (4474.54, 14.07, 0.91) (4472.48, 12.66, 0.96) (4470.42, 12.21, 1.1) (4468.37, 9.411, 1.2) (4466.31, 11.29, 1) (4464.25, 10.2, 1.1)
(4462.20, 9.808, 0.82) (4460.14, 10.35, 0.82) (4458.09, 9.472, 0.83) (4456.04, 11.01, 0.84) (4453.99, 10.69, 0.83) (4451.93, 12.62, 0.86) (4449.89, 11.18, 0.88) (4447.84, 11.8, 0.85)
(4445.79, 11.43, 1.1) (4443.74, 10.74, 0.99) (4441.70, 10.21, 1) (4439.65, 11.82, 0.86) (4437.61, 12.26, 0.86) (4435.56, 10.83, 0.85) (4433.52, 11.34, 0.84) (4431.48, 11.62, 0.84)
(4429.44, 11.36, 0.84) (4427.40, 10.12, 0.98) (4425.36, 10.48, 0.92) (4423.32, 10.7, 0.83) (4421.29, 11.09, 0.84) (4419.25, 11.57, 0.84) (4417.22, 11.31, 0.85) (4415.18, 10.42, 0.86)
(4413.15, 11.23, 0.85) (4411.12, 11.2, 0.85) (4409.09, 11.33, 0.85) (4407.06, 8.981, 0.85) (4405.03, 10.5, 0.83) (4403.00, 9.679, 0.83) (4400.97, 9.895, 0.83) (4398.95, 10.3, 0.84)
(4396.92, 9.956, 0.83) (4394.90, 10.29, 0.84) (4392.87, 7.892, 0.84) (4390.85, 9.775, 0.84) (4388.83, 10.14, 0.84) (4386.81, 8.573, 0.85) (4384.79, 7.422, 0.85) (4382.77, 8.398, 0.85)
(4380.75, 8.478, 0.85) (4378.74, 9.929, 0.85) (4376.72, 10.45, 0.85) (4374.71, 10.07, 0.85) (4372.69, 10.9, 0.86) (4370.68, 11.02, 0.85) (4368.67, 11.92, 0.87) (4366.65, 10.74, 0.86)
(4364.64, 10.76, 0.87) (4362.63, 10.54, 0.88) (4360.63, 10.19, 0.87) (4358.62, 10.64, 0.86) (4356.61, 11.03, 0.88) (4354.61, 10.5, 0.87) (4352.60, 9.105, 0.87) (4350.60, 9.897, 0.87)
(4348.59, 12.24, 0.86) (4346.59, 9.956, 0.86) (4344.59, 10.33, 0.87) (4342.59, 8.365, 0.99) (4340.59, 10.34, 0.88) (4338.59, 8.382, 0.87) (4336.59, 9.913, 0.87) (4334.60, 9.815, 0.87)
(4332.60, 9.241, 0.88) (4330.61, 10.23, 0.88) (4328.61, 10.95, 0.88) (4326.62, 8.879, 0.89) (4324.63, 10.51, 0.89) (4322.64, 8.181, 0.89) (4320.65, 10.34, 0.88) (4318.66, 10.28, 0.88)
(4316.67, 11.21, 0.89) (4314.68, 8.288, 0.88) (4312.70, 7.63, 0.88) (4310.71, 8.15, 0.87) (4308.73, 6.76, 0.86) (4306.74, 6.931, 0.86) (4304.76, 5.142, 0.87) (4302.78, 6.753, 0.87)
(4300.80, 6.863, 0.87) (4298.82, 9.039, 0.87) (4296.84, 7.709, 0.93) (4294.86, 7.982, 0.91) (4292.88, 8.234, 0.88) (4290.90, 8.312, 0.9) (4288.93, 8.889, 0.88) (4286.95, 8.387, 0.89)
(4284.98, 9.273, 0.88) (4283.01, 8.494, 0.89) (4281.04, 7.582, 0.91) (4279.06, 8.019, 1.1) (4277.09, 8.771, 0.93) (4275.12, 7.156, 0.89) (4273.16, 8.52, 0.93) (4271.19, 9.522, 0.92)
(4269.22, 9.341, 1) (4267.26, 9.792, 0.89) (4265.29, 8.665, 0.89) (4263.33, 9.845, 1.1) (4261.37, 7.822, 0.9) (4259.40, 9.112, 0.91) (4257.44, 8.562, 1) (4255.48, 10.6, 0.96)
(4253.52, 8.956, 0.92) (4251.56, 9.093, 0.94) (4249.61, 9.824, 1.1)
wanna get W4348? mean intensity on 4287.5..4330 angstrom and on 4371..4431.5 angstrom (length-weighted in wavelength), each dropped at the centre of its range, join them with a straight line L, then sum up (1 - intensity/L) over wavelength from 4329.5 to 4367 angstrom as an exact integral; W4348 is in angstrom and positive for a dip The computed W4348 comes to -3.9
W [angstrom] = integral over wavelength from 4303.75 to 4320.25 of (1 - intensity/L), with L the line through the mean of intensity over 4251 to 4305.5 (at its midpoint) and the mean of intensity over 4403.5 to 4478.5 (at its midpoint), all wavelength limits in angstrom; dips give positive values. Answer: 1.6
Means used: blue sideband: 8.45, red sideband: 11.1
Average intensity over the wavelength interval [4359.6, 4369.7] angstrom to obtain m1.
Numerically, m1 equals 10.8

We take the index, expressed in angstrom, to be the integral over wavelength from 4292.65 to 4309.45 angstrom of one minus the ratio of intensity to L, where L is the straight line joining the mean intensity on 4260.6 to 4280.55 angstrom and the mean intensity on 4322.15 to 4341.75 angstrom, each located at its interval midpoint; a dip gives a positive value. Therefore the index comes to 3.6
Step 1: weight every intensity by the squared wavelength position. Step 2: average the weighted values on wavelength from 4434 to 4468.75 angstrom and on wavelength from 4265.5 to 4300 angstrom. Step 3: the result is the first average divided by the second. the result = 1.38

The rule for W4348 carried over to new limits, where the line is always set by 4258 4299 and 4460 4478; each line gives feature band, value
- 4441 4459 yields 0.4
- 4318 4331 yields -0.8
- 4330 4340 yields 0.0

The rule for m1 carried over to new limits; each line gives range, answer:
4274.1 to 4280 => 8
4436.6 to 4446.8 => 11.3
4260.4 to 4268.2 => 9.03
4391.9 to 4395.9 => 9.09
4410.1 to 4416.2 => 11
